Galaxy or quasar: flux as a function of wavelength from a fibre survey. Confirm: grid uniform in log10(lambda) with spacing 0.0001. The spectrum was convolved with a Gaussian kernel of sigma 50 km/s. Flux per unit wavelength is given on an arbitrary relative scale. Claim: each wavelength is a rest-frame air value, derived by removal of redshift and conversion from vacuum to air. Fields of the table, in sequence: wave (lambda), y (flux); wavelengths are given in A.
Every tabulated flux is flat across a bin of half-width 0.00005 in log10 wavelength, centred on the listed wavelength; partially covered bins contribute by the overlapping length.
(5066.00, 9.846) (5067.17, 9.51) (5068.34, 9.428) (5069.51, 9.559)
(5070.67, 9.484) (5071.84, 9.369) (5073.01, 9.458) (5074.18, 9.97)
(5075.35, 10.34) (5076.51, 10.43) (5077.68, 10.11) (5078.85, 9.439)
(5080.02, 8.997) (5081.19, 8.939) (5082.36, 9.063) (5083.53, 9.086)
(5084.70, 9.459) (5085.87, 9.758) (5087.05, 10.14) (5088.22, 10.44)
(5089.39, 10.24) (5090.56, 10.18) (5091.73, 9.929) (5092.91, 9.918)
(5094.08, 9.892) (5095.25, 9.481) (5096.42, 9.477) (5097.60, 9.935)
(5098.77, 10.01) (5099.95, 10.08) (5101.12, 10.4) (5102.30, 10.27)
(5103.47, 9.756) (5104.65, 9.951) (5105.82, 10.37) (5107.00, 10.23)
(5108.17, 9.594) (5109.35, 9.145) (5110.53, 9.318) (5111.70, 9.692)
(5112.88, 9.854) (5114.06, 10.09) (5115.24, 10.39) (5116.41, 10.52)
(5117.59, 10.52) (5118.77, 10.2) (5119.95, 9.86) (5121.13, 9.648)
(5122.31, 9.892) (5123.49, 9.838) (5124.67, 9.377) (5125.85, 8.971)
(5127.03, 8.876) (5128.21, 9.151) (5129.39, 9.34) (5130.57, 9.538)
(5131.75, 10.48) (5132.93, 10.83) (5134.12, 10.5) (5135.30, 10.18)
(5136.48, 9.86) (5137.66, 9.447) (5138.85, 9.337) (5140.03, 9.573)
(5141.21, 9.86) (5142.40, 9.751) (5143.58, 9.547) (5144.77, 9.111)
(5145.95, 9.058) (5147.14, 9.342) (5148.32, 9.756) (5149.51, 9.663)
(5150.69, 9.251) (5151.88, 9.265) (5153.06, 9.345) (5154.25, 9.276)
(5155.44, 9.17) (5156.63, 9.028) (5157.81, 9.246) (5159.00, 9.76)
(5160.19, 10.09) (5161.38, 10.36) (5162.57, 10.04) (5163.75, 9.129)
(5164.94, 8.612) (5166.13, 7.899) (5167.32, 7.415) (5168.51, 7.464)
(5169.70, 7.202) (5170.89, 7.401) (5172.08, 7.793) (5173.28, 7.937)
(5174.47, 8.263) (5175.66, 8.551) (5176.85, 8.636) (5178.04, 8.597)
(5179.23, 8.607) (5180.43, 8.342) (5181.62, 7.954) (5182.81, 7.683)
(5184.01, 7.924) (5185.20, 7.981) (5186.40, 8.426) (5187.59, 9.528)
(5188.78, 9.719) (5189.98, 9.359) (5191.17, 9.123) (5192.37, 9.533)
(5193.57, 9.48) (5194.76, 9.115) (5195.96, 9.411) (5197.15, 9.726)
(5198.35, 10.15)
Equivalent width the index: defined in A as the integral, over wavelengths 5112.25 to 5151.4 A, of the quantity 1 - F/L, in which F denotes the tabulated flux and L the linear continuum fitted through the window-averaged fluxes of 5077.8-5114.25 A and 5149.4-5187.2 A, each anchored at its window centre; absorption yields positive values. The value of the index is -2.3 A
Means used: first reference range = 9.78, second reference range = 8.63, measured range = 9.74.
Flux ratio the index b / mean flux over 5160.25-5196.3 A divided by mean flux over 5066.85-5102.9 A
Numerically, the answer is 0.9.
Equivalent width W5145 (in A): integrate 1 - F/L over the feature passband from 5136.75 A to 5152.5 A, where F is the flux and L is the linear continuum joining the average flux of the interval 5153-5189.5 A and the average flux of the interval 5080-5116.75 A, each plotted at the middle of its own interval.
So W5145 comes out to -0.70 A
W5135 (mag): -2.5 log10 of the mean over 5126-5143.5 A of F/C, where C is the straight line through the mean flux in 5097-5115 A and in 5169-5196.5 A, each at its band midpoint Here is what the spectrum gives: -0.04 mag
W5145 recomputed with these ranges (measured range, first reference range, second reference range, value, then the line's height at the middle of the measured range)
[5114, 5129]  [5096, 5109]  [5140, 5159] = 0.0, 9.75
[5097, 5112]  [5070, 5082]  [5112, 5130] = -0.3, 9.72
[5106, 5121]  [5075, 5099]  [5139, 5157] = -0.5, 9.61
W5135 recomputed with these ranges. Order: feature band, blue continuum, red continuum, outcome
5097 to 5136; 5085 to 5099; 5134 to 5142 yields -0.01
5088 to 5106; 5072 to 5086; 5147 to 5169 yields -0.06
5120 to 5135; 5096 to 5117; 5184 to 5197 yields 0.00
